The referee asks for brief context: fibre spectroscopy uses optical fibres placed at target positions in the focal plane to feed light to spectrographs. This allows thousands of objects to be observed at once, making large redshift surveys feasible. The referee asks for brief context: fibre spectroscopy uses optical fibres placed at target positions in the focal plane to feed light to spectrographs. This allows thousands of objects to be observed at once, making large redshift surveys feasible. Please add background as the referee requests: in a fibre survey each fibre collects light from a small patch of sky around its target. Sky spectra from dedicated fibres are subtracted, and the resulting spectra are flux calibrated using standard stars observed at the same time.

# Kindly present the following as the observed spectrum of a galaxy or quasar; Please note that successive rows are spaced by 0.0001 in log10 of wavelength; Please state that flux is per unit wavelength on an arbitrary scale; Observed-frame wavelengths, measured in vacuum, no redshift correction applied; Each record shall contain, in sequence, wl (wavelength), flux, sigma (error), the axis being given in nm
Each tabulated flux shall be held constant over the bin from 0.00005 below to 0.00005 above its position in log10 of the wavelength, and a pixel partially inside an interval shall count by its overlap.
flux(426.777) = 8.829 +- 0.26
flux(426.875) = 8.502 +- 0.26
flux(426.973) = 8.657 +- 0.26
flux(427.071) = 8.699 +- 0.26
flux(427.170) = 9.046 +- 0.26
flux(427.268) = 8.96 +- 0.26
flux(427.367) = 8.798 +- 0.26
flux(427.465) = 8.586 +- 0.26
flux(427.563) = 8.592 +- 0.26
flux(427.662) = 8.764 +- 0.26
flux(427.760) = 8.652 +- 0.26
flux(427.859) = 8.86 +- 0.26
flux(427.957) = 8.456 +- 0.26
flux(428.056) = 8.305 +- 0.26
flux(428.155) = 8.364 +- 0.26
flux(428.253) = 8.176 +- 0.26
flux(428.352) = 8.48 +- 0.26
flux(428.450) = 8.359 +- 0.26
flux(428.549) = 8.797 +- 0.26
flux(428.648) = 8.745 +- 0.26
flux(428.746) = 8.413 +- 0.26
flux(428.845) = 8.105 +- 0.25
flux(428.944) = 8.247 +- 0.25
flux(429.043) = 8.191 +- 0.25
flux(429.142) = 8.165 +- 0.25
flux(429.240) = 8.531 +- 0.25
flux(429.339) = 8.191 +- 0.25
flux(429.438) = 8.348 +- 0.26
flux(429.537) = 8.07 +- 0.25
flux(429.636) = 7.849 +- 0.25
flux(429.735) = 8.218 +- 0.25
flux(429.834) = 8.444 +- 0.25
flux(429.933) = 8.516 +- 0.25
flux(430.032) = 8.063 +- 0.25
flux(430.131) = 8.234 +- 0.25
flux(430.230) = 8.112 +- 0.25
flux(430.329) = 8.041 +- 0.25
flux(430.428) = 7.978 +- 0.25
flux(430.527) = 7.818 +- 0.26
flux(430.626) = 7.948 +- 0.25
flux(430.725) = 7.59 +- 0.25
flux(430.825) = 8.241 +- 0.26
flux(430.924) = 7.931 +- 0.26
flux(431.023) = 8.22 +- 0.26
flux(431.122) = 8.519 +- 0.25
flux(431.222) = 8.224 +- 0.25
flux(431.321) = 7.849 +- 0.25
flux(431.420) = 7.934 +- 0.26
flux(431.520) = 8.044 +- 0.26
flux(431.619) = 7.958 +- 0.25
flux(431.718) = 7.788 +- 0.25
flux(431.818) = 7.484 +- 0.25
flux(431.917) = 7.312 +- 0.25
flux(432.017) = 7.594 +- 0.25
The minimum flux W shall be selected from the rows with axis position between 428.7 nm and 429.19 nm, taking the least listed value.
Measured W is 8.105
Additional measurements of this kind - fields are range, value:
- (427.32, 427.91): 8.586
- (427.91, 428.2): 8.305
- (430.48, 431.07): 7.59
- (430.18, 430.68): 7.818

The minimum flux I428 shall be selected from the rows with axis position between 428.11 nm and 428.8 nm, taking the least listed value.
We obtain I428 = 8.176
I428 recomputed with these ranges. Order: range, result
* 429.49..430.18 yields 7.849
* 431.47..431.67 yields 7.958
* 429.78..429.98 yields 8.444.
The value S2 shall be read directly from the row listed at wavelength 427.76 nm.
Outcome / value 8.652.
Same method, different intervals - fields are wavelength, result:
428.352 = 8.48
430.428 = 7.978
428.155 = 8.364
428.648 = 8.745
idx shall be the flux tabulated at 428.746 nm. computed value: 8.413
